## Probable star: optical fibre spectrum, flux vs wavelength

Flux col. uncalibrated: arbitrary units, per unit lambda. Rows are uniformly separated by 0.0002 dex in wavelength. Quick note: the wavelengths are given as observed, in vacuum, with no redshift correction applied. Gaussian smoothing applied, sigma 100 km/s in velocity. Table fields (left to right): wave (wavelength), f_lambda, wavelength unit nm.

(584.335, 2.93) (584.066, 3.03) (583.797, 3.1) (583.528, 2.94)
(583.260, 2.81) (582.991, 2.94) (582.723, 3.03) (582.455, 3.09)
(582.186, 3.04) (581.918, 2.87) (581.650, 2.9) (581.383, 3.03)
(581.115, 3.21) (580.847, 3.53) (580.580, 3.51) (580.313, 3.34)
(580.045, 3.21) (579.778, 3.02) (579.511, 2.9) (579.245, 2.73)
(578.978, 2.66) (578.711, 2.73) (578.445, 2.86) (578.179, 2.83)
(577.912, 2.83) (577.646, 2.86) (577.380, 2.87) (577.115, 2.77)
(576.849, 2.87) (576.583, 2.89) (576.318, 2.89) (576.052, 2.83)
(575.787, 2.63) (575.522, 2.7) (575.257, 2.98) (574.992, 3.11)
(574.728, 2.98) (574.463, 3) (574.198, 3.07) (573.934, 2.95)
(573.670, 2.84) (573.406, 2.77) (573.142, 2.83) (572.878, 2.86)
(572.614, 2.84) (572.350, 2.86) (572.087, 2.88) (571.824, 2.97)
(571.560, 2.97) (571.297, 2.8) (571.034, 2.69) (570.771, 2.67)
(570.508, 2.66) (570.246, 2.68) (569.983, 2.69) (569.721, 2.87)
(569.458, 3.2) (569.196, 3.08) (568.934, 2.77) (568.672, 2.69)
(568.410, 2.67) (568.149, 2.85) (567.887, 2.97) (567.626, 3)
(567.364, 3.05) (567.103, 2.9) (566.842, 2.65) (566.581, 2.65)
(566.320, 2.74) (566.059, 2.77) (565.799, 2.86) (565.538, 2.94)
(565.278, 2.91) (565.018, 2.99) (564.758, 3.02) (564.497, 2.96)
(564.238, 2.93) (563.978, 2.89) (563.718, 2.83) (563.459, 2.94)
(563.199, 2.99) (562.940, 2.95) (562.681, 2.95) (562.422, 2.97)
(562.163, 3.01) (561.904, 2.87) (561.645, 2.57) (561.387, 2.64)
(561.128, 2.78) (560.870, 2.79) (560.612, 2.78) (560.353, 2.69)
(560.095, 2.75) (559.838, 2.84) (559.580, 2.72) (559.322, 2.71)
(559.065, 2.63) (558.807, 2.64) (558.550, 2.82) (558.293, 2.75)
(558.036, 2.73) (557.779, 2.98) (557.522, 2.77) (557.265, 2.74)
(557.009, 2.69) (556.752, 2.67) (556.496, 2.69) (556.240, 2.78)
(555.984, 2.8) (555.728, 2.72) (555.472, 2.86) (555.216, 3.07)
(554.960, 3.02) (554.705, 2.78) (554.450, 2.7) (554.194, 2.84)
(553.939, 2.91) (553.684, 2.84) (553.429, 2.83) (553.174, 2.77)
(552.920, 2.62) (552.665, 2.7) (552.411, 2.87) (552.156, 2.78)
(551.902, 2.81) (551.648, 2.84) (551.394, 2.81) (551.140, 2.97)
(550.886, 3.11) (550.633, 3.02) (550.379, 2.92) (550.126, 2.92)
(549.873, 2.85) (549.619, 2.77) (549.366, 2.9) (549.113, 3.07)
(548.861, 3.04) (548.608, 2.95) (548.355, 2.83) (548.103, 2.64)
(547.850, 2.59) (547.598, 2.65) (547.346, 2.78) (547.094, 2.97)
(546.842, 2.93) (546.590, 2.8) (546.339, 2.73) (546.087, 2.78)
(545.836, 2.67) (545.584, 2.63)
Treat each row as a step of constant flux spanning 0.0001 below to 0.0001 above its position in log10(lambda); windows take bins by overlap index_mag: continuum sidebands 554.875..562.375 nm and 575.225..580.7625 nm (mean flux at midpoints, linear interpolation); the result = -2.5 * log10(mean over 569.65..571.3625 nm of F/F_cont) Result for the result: 0.05 mag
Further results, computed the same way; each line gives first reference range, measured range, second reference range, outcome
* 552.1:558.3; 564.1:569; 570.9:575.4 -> 0.002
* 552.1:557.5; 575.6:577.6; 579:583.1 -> 0.078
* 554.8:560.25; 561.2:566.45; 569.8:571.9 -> -0.044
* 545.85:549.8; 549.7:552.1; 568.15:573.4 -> -0.032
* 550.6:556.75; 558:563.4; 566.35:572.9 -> 0.016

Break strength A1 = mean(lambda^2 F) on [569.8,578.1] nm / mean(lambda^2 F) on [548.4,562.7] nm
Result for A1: 1.08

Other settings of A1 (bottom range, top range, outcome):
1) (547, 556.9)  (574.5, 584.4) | 1.15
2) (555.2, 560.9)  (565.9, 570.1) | 1.07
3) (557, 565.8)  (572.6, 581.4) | 1.10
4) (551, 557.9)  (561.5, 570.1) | 1.07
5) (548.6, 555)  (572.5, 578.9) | 1.09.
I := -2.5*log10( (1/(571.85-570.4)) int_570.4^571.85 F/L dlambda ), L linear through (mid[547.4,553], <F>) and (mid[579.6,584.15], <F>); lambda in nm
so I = 0.09 mag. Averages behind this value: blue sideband 2.85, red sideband 3.09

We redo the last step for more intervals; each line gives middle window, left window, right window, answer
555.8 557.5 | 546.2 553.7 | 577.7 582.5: 0.06 mag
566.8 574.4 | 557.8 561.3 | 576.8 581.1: 0.01 mag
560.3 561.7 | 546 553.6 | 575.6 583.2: 0.07 mag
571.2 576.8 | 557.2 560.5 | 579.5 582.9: 0.05 mag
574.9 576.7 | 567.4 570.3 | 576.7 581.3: 0.03 mag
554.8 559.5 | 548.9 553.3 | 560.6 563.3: 0.03 mag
